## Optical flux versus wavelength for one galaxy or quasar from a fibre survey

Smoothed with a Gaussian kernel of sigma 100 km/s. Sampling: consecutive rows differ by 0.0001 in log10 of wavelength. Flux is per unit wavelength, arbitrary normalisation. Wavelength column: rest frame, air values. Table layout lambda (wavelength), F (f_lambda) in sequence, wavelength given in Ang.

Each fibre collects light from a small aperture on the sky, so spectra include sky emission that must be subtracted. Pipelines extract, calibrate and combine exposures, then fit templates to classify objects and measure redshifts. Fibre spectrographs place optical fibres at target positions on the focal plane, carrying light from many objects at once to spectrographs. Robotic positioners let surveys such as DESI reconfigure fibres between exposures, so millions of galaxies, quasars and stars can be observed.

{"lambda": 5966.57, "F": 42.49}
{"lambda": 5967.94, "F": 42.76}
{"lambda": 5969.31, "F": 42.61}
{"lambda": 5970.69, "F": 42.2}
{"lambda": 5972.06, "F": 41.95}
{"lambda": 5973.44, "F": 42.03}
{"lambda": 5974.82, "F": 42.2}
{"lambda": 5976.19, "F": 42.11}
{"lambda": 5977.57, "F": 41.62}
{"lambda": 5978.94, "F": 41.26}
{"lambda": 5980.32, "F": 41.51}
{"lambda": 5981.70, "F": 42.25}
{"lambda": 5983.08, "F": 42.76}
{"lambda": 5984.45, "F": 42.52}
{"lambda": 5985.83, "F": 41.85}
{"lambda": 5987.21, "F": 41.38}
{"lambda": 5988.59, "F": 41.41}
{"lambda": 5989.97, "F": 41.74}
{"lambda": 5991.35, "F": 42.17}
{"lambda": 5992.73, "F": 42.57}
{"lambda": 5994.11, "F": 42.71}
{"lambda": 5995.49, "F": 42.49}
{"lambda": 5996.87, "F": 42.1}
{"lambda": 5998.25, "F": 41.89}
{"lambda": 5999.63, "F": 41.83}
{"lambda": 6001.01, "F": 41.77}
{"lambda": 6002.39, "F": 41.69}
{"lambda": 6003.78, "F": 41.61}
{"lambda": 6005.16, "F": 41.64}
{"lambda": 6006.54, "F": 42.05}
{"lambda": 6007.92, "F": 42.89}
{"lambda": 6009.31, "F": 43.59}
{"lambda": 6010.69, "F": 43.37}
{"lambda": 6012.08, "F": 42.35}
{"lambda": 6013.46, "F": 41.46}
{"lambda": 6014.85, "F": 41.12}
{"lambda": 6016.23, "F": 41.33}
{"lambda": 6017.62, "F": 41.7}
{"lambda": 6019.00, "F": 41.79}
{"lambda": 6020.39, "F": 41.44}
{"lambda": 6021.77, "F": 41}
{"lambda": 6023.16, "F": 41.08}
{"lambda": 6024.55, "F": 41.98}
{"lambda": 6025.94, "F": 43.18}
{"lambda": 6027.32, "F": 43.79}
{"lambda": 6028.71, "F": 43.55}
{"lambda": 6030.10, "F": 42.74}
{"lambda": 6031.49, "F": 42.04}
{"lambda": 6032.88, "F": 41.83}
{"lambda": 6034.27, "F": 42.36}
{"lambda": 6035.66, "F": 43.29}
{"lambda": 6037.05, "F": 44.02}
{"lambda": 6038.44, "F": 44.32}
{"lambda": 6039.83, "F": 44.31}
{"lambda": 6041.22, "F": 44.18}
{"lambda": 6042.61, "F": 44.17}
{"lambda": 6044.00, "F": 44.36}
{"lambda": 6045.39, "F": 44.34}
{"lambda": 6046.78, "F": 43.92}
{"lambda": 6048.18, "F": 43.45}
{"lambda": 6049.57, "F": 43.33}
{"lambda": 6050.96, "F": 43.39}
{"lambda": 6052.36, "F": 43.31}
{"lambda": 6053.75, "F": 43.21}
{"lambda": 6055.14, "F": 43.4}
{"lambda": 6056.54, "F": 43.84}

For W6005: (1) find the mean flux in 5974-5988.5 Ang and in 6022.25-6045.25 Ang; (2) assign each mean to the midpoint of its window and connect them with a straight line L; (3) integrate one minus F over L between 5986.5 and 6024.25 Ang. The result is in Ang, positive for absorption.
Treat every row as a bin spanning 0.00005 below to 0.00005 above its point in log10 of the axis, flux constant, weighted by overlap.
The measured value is 0.5 Ang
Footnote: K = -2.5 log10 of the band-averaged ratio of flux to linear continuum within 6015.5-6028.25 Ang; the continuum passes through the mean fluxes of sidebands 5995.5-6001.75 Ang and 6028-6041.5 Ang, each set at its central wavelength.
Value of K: 0.02 mag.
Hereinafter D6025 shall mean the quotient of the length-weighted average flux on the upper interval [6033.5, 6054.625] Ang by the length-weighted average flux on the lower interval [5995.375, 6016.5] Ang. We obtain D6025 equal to 1.04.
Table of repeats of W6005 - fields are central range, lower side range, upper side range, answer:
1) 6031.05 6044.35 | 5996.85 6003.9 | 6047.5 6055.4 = -0.2 Ang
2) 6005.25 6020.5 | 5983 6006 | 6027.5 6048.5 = 0.2 Ang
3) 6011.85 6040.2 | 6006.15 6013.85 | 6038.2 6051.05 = 0.6 Ang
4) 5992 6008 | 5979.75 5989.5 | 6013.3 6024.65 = -0.1 Ang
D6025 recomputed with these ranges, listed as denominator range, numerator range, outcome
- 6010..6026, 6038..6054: 1.05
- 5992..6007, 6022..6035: 1.01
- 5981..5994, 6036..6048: 1.05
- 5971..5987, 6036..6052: 1.05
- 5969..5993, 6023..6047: 1.03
